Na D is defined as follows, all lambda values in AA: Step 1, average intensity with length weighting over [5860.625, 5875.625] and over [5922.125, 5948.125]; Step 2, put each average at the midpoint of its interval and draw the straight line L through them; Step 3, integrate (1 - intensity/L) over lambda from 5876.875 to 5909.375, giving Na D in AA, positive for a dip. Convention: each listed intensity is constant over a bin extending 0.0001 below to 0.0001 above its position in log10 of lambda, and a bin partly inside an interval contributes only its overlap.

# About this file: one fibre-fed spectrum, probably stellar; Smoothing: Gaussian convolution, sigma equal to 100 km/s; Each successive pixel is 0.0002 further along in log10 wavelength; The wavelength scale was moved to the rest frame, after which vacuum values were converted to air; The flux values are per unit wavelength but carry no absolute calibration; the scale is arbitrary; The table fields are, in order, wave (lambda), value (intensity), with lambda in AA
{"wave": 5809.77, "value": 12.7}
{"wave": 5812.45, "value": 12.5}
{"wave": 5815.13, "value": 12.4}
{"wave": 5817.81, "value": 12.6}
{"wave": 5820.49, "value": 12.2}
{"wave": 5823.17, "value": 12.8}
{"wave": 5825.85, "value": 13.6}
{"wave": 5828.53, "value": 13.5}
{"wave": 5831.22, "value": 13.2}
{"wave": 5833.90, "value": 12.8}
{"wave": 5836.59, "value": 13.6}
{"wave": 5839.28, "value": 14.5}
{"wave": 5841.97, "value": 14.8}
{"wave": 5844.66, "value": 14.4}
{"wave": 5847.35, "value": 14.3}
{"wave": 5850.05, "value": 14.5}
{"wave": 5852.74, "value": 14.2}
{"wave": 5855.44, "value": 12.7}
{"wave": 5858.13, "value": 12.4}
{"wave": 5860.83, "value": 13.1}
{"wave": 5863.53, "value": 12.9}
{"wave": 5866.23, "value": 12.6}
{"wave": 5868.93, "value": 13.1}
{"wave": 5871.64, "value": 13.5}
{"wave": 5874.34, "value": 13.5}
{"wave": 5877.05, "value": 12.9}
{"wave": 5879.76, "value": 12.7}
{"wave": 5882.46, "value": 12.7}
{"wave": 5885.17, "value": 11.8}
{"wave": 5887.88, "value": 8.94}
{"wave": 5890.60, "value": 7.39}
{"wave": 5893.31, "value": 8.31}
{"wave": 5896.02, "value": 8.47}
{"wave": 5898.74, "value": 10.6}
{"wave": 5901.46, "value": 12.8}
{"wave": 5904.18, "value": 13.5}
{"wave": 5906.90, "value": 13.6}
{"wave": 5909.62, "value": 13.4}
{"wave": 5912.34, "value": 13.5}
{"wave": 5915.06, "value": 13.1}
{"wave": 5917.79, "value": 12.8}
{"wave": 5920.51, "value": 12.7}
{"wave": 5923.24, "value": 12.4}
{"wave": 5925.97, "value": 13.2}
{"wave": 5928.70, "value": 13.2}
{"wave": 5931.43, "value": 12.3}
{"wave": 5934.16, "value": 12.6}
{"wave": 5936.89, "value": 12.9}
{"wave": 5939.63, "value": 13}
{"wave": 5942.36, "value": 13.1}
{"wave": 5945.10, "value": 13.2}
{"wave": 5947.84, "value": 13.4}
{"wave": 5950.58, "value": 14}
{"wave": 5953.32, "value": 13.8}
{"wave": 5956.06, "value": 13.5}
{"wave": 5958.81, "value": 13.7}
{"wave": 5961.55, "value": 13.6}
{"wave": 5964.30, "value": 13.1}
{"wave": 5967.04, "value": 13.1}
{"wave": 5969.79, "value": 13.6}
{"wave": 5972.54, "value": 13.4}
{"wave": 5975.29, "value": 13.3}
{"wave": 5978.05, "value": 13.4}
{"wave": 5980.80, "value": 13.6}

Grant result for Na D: 4.7 AA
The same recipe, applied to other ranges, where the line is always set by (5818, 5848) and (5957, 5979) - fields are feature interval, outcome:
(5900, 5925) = 0.7 AA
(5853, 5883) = 1.2 AA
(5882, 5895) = 3.8 AA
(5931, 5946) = 0.6 AA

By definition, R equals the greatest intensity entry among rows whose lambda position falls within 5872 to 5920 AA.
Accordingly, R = 13.6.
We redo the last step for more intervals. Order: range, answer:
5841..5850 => 14.8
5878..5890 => 12.7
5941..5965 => 14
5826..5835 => 13.5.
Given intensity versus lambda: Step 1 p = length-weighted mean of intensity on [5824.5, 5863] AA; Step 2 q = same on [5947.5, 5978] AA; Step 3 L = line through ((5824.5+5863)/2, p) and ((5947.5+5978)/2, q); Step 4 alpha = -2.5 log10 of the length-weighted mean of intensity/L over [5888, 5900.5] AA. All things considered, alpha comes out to 0.47 mag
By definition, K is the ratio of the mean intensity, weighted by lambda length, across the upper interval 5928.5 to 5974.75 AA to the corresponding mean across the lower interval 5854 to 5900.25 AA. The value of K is 1.1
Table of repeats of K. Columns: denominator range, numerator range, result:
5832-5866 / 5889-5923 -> 0.86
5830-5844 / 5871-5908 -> 0.83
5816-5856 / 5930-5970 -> 0.98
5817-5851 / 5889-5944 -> 0.89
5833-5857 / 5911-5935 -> 0.92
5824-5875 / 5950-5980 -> 1.00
